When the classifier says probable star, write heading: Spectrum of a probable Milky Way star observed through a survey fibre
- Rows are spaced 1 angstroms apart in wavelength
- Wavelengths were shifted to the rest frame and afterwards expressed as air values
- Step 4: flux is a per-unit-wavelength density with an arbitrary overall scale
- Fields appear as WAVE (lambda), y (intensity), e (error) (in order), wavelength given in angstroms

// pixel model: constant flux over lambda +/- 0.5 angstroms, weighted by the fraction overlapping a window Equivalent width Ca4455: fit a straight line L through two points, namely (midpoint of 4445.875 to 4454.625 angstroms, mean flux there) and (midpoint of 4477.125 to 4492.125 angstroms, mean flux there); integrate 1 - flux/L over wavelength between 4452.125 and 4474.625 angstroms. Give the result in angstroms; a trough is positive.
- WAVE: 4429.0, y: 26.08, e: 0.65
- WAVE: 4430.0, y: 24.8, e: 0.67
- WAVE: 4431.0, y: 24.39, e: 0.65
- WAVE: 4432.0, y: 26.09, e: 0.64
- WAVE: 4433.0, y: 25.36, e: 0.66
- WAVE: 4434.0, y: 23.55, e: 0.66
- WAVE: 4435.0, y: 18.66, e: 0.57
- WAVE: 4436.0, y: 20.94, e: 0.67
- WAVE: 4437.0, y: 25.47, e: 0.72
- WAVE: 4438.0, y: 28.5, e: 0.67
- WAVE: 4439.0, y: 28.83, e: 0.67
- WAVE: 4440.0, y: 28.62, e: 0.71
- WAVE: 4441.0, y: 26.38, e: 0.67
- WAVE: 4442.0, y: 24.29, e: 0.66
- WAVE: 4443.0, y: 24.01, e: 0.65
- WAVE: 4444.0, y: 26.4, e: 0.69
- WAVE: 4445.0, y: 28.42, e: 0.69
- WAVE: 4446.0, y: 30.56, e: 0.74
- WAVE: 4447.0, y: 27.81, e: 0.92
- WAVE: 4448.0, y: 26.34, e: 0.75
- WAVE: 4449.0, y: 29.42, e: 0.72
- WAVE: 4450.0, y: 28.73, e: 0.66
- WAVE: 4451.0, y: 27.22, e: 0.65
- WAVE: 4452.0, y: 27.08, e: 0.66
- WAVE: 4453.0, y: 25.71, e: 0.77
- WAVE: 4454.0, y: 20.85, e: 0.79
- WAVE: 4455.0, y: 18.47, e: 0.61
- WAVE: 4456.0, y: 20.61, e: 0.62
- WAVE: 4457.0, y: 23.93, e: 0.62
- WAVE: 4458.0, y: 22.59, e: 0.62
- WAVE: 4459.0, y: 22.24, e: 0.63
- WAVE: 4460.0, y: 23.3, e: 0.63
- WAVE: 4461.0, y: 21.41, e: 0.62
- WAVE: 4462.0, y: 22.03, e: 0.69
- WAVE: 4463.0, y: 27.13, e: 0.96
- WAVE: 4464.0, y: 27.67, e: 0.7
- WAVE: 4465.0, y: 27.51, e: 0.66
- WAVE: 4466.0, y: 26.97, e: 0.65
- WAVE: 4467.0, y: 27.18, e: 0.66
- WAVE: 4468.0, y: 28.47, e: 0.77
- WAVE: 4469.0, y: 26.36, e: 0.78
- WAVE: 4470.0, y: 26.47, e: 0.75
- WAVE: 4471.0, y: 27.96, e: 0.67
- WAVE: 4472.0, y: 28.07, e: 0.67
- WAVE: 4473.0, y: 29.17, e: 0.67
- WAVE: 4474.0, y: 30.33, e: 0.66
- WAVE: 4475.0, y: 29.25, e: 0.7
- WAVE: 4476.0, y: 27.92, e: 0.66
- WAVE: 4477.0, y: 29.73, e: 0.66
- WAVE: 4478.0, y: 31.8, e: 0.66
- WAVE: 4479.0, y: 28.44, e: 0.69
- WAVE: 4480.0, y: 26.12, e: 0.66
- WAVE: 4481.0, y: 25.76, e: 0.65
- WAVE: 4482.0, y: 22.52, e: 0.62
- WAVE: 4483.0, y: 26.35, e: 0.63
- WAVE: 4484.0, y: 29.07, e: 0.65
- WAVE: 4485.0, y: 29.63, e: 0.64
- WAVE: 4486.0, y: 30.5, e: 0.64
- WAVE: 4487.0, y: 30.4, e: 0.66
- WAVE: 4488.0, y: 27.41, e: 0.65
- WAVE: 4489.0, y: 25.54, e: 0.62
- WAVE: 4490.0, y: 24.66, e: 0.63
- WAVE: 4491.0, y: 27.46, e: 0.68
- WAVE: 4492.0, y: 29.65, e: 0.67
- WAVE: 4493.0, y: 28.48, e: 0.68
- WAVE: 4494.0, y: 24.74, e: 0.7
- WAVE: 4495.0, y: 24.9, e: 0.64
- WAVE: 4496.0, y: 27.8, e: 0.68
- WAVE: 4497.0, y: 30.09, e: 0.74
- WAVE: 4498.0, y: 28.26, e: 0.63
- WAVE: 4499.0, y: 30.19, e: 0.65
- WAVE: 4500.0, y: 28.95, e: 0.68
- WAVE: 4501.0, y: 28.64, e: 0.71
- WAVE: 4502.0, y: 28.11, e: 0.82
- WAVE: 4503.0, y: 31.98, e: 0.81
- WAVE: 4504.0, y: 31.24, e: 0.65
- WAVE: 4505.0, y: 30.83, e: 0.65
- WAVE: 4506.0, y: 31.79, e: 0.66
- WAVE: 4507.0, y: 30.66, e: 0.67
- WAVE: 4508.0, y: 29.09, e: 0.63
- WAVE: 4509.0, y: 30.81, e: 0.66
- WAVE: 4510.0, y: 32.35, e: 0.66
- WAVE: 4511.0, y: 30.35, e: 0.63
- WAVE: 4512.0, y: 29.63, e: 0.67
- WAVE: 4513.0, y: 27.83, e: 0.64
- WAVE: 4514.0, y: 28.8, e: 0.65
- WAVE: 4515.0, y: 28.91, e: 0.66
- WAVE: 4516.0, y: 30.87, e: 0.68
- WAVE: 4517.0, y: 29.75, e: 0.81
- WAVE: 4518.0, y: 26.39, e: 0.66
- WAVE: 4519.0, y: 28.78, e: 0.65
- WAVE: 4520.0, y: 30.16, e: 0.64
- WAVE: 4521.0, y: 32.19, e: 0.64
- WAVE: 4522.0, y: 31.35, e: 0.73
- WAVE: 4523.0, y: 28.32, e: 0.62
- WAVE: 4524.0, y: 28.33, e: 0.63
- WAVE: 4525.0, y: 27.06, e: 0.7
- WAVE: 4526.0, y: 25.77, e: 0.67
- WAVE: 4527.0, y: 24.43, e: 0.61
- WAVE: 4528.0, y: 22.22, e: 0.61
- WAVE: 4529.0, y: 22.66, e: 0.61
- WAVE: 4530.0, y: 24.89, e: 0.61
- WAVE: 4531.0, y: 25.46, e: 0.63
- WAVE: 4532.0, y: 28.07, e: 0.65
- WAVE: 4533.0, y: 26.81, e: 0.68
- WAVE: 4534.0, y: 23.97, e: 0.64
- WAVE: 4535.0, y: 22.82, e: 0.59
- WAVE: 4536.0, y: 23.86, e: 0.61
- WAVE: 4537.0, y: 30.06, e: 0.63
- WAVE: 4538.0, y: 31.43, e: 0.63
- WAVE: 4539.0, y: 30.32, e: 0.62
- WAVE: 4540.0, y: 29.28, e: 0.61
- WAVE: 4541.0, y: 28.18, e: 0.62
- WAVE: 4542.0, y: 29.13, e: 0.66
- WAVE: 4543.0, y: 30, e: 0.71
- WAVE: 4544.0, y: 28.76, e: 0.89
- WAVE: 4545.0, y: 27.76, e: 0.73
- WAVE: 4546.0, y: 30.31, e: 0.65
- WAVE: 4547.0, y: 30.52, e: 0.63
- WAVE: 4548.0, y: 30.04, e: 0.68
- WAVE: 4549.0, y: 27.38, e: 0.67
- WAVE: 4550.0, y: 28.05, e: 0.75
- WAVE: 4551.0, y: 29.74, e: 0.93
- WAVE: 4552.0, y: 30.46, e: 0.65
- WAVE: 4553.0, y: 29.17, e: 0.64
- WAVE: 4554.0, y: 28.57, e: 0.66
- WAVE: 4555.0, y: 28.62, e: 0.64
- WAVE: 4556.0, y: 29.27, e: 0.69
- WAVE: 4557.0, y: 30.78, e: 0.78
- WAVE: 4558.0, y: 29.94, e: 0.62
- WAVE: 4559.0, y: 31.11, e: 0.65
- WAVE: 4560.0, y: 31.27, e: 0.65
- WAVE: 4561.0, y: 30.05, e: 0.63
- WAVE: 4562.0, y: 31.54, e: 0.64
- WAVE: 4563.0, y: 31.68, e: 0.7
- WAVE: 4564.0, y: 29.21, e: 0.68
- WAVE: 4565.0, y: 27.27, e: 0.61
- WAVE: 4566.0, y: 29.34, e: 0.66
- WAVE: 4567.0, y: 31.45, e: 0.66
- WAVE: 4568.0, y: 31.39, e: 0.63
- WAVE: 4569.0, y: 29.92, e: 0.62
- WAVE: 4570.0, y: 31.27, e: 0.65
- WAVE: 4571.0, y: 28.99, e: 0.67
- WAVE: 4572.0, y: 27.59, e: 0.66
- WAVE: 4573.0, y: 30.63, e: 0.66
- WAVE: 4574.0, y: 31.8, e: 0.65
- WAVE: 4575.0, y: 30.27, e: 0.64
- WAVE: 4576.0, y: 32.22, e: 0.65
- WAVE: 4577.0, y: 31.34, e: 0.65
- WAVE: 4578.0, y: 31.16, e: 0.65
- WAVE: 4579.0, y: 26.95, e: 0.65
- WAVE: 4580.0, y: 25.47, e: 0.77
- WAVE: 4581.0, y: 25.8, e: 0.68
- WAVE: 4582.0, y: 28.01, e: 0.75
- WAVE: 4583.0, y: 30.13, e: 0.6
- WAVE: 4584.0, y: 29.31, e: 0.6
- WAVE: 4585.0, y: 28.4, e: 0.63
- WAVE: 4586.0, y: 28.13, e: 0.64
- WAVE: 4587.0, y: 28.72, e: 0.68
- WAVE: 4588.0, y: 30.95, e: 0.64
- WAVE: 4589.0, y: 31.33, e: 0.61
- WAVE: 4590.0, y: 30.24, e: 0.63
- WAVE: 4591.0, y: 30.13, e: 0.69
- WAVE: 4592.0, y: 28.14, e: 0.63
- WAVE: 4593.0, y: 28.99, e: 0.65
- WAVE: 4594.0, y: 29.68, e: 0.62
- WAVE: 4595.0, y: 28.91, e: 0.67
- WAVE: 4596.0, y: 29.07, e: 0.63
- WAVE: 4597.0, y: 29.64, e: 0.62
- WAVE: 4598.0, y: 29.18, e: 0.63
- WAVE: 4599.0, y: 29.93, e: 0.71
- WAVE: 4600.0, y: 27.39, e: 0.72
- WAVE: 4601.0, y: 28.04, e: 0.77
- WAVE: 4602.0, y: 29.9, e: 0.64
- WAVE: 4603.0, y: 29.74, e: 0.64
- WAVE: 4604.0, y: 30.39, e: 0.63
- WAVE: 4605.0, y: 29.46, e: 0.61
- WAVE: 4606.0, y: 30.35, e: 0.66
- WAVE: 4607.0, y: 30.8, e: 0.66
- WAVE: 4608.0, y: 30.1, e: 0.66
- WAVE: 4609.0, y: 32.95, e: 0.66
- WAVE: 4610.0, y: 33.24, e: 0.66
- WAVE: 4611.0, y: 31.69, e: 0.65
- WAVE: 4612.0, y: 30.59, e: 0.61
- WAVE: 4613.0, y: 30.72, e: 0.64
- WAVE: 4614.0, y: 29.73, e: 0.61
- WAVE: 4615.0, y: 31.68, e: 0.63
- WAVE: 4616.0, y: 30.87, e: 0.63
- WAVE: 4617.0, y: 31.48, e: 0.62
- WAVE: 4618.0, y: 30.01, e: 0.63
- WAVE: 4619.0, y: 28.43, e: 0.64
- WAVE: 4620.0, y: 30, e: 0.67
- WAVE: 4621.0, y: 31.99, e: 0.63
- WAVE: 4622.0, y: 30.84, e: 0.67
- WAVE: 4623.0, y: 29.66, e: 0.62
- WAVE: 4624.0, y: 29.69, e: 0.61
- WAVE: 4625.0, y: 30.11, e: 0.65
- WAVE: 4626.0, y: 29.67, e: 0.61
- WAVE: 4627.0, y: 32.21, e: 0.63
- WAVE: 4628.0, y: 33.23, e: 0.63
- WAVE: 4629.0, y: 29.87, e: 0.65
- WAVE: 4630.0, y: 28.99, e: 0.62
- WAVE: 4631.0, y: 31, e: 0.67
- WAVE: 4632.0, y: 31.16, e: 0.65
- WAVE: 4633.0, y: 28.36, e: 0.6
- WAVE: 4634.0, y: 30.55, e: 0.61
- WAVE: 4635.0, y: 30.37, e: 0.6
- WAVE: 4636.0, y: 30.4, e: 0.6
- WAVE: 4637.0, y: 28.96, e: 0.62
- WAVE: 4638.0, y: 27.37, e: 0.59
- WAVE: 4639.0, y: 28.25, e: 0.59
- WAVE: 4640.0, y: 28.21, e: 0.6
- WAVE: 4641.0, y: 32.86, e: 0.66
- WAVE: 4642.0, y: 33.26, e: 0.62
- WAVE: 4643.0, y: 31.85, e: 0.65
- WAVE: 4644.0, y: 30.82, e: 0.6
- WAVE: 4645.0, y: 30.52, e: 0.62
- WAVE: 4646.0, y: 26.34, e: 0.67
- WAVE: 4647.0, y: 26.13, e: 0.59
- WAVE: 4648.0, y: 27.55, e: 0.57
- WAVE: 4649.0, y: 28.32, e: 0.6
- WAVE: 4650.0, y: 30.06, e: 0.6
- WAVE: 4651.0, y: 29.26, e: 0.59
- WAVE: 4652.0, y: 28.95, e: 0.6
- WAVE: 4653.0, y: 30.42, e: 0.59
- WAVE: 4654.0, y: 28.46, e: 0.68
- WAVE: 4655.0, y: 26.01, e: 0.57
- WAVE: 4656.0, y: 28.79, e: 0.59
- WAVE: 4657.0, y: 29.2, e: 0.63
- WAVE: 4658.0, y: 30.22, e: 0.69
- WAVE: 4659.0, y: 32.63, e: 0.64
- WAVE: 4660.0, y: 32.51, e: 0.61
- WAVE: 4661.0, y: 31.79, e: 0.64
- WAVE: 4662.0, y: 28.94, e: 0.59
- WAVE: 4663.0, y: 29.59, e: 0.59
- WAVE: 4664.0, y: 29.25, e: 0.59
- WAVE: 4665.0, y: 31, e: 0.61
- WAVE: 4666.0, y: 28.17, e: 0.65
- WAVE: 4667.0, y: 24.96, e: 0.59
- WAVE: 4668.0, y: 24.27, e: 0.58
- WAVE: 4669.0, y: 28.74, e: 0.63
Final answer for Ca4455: 1.6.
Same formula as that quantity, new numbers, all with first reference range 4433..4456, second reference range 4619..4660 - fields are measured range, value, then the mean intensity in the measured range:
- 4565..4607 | -1.2 angstroms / 29.5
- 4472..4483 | -0.7 angstroms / 28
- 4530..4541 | 0.2 angstroms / 27.1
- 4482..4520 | -2.9 angstroms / 28.9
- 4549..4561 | -0.7 angstroms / 29.6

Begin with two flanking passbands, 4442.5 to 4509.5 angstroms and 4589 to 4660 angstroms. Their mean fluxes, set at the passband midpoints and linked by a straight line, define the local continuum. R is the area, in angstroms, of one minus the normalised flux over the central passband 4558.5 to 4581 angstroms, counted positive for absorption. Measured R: -0.80 angstroms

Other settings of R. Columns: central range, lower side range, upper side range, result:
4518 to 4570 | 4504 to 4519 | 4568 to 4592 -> 1.9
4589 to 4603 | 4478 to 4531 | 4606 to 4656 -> 0.1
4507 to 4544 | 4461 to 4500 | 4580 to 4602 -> 0.1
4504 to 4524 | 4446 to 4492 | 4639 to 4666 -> -1.9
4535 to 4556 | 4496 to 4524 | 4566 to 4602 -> 0.5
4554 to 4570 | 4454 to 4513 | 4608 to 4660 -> -0.7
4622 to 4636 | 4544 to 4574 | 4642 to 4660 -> -0.4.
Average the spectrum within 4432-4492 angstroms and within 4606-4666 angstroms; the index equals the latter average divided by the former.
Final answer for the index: 1.14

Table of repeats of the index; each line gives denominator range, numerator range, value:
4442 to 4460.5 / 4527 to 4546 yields 1.07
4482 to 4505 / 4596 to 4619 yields 1.07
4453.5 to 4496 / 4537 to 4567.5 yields 1.12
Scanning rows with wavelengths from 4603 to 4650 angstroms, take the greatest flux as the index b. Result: 33.26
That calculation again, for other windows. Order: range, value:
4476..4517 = 32.35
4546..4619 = 33.24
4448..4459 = 29.42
